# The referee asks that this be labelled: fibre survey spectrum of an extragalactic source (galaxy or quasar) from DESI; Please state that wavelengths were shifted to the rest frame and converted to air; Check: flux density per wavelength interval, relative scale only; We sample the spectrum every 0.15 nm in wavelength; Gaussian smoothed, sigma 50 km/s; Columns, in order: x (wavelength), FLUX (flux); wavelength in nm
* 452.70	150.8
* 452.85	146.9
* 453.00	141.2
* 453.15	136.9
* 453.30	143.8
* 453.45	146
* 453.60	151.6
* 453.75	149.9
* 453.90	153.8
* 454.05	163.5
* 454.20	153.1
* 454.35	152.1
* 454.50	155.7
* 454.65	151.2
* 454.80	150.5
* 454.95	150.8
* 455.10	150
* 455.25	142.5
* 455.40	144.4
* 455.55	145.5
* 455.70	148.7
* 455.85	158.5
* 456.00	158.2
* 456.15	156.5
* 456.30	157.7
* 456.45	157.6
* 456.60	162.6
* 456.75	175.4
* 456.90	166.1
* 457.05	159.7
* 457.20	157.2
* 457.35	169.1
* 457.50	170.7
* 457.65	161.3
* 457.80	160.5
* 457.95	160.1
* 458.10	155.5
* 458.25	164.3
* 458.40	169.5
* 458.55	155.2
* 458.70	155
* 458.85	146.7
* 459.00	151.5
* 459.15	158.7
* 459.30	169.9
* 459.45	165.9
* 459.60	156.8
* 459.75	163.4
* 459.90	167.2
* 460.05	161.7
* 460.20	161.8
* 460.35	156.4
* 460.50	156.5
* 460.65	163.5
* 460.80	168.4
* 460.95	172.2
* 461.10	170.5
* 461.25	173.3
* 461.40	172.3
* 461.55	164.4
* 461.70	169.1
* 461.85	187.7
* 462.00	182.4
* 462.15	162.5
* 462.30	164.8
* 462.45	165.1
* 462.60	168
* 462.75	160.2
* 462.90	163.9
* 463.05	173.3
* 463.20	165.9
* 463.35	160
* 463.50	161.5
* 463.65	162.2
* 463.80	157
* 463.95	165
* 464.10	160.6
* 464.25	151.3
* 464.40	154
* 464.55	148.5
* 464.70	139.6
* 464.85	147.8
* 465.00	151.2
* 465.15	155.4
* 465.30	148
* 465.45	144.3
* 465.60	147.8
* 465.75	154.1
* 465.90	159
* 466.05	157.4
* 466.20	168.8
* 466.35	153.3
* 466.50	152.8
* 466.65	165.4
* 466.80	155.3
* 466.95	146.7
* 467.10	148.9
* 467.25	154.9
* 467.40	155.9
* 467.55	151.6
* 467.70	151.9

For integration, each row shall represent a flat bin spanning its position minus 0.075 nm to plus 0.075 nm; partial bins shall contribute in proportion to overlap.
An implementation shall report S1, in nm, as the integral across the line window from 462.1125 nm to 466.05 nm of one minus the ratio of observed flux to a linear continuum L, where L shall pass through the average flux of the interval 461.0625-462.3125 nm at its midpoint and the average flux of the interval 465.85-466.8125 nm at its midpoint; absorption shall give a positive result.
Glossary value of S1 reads 0.20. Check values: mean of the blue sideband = 172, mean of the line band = 157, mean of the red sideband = 159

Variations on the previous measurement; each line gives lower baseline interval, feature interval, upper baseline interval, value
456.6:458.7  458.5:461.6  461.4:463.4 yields 0.06 nm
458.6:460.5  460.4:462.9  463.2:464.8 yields -0.17 nm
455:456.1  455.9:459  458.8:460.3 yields -0.12 nm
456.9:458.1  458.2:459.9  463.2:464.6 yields 0.02 nm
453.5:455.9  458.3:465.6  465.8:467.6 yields -0.35 nm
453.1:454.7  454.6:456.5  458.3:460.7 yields 0.02 nm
